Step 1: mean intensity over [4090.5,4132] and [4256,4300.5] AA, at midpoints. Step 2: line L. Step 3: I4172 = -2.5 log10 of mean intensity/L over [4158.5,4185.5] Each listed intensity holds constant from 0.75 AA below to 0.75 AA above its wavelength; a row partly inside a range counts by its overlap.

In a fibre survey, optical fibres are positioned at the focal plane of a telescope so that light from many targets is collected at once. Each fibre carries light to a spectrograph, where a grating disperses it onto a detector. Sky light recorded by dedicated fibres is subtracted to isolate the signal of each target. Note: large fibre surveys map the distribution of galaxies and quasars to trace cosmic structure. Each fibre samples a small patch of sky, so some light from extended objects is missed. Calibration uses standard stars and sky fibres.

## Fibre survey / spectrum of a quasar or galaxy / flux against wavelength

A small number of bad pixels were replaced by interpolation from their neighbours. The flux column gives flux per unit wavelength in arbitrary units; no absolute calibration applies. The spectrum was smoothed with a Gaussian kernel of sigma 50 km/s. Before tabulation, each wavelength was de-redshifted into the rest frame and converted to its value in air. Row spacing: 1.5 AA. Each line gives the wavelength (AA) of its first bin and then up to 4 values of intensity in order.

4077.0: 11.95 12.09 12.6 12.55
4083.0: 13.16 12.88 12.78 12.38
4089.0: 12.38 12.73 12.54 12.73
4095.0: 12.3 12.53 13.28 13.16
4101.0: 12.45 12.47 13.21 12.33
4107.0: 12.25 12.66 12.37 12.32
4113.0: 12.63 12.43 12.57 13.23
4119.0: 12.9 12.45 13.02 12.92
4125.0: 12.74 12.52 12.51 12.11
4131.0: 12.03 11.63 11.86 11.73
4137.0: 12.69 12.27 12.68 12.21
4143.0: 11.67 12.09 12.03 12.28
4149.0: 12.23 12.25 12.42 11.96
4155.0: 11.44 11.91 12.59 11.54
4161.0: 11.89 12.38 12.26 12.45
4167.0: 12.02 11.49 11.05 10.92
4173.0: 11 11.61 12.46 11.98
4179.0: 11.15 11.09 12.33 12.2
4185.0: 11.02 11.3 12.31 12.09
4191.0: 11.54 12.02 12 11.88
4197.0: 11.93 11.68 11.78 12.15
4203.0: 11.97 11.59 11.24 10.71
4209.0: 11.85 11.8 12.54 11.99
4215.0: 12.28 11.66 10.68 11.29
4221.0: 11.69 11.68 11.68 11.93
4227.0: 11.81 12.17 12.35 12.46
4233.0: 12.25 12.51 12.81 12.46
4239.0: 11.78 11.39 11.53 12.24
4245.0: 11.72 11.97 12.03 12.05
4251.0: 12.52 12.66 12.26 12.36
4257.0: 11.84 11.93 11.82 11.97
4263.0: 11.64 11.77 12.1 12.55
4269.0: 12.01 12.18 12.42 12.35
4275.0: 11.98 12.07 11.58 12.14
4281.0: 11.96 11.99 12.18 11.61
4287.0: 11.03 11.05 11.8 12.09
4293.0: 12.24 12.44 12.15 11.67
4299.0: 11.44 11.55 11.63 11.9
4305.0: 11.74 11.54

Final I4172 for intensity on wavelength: 0.06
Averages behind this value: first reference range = 12.6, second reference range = 11.9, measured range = 11.7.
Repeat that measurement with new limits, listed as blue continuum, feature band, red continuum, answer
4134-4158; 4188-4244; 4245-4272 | 0.02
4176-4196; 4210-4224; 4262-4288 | 0.01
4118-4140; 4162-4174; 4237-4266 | 0.05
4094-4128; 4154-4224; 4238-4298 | 0.05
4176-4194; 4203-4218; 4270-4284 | 0.01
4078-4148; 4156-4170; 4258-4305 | 0.03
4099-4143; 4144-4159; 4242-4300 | 0.02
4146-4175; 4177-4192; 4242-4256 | 0.02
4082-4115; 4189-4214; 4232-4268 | 0.04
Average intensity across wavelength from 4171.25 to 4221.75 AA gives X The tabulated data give 11.7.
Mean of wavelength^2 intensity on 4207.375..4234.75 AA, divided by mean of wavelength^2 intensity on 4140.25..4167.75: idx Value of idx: 1.01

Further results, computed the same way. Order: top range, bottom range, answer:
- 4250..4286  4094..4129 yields 1.03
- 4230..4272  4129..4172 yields 1.06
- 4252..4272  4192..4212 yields 1.06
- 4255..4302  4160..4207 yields 1.06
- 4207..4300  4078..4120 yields 1.02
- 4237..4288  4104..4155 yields 1.03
